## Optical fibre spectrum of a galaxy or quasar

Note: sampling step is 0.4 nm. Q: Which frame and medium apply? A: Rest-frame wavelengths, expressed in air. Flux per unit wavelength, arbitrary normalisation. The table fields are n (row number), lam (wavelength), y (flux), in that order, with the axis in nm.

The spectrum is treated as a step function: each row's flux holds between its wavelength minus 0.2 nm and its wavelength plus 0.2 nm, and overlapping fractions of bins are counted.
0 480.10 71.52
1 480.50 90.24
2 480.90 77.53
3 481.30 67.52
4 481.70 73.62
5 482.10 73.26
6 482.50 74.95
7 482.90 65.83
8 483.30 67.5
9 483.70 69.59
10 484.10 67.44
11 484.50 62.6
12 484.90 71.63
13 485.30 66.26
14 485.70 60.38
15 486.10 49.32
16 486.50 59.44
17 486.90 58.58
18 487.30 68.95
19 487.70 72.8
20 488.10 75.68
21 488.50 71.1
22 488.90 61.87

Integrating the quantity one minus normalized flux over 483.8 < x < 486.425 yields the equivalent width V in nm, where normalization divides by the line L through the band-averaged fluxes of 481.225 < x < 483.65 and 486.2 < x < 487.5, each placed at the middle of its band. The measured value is 0.081 nm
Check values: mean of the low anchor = 70.5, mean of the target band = 63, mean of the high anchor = 61.3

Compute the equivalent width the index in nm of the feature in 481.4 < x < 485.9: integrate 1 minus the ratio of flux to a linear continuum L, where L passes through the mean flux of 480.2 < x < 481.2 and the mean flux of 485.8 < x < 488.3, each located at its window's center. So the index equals 0.29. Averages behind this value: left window 81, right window 64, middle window 68.4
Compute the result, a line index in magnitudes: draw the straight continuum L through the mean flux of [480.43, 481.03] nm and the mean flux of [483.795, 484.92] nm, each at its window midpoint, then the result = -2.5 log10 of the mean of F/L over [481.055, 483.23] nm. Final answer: 0.08 mag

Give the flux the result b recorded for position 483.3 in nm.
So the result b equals 67.5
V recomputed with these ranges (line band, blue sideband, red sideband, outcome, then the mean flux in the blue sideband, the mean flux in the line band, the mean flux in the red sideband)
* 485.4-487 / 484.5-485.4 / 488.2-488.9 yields 0.25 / 67.8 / 57.4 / 69.1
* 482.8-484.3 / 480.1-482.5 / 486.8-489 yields 0.12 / 75.9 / 67.7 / 68.9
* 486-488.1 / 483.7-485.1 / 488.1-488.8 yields 0.19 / 67.6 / 63.7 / 71.1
